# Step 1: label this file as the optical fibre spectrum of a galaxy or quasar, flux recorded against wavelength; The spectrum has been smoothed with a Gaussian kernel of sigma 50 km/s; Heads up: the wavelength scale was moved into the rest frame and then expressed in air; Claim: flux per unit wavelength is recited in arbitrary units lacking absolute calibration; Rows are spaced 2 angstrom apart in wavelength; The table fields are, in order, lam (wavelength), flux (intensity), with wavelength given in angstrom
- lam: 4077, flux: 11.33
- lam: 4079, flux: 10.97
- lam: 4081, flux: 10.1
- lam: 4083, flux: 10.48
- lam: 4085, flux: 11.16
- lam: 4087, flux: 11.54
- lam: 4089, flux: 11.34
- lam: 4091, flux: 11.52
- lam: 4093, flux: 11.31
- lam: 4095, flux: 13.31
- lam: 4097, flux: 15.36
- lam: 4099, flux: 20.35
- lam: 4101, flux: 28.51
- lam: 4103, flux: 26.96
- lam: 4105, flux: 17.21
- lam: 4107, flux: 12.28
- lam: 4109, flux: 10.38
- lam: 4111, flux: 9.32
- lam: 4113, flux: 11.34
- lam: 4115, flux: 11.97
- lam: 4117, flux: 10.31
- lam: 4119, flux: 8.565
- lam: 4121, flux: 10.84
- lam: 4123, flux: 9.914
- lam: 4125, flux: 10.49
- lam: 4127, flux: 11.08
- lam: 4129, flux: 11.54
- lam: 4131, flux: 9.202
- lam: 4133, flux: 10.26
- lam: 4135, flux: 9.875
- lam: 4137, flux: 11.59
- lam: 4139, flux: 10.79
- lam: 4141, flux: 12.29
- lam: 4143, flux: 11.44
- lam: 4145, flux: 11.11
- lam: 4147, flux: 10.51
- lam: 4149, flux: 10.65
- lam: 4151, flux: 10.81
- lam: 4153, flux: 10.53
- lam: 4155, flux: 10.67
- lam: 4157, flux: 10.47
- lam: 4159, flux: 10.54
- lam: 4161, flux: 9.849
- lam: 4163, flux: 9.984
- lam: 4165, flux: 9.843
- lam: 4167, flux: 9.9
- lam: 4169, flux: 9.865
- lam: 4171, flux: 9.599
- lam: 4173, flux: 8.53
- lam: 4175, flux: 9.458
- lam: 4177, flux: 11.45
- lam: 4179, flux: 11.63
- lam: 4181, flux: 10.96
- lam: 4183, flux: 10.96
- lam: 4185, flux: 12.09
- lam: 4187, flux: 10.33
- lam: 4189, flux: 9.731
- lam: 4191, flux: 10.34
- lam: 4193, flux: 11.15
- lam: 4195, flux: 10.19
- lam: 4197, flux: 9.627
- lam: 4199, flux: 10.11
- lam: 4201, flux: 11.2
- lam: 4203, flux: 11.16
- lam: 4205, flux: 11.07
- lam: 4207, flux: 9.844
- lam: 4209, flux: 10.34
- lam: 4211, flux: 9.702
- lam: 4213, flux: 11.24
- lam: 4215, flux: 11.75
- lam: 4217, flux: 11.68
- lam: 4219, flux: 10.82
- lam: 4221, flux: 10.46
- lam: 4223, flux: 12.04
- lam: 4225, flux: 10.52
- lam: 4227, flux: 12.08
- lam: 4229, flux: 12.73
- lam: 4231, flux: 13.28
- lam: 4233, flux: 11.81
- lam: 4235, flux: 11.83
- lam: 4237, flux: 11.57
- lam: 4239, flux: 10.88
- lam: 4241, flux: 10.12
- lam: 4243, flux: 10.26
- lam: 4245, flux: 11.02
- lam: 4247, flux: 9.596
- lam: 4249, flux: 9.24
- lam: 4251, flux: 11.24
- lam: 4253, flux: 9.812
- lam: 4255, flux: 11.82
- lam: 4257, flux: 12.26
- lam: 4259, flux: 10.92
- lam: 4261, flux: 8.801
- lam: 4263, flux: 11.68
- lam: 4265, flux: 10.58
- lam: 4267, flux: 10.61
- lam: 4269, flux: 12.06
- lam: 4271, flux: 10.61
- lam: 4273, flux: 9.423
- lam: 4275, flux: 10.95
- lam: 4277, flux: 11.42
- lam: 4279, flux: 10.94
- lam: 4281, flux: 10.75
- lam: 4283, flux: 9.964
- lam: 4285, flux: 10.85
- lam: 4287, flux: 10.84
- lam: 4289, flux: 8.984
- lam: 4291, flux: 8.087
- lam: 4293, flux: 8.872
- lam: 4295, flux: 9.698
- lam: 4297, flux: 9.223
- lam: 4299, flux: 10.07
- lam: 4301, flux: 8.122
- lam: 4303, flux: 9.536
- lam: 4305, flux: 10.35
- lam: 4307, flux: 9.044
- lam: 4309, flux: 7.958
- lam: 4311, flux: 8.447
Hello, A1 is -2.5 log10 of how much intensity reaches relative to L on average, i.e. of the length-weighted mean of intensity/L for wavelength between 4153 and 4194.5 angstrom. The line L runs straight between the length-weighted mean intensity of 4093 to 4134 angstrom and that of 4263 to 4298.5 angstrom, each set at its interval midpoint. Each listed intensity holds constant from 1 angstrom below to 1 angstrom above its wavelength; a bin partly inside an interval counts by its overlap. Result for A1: 0.18 mag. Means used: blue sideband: 13.4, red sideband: 10.3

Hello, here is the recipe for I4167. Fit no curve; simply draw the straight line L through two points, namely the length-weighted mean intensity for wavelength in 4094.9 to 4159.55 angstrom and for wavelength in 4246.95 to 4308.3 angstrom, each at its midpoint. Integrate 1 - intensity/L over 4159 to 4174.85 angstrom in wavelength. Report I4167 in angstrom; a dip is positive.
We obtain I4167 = 2.88 angstrom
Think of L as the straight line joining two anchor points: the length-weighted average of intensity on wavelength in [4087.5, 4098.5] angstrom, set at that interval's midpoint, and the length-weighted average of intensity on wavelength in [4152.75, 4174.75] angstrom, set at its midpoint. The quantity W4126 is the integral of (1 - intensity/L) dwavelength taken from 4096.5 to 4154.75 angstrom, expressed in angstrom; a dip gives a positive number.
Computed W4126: -4.7 angstrom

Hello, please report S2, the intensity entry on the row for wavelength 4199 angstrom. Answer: 10.11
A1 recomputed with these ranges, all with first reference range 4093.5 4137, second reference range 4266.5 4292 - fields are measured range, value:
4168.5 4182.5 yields 0.19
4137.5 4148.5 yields 0.14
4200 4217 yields 0.08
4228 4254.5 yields 0.00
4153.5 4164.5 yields 0.21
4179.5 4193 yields 0.12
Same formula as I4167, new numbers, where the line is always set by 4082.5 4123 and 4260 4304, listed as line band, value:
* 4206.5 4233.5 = 0.0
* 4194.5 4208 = 1.4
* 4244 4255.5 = 0.4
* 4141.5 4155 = 2.0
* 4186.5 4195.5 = 1.2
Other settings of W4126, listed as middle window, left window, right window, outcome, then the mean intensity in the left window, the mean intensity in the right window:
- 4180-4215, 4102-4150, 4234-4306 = 1.2 angstrom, 11.7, 10.4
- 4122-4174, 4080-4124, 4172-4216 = 6.7 angstrom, 13.4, 10.6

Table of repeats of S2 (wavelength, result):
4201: 11.2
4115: 11.97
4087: 11.54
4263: 11.68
